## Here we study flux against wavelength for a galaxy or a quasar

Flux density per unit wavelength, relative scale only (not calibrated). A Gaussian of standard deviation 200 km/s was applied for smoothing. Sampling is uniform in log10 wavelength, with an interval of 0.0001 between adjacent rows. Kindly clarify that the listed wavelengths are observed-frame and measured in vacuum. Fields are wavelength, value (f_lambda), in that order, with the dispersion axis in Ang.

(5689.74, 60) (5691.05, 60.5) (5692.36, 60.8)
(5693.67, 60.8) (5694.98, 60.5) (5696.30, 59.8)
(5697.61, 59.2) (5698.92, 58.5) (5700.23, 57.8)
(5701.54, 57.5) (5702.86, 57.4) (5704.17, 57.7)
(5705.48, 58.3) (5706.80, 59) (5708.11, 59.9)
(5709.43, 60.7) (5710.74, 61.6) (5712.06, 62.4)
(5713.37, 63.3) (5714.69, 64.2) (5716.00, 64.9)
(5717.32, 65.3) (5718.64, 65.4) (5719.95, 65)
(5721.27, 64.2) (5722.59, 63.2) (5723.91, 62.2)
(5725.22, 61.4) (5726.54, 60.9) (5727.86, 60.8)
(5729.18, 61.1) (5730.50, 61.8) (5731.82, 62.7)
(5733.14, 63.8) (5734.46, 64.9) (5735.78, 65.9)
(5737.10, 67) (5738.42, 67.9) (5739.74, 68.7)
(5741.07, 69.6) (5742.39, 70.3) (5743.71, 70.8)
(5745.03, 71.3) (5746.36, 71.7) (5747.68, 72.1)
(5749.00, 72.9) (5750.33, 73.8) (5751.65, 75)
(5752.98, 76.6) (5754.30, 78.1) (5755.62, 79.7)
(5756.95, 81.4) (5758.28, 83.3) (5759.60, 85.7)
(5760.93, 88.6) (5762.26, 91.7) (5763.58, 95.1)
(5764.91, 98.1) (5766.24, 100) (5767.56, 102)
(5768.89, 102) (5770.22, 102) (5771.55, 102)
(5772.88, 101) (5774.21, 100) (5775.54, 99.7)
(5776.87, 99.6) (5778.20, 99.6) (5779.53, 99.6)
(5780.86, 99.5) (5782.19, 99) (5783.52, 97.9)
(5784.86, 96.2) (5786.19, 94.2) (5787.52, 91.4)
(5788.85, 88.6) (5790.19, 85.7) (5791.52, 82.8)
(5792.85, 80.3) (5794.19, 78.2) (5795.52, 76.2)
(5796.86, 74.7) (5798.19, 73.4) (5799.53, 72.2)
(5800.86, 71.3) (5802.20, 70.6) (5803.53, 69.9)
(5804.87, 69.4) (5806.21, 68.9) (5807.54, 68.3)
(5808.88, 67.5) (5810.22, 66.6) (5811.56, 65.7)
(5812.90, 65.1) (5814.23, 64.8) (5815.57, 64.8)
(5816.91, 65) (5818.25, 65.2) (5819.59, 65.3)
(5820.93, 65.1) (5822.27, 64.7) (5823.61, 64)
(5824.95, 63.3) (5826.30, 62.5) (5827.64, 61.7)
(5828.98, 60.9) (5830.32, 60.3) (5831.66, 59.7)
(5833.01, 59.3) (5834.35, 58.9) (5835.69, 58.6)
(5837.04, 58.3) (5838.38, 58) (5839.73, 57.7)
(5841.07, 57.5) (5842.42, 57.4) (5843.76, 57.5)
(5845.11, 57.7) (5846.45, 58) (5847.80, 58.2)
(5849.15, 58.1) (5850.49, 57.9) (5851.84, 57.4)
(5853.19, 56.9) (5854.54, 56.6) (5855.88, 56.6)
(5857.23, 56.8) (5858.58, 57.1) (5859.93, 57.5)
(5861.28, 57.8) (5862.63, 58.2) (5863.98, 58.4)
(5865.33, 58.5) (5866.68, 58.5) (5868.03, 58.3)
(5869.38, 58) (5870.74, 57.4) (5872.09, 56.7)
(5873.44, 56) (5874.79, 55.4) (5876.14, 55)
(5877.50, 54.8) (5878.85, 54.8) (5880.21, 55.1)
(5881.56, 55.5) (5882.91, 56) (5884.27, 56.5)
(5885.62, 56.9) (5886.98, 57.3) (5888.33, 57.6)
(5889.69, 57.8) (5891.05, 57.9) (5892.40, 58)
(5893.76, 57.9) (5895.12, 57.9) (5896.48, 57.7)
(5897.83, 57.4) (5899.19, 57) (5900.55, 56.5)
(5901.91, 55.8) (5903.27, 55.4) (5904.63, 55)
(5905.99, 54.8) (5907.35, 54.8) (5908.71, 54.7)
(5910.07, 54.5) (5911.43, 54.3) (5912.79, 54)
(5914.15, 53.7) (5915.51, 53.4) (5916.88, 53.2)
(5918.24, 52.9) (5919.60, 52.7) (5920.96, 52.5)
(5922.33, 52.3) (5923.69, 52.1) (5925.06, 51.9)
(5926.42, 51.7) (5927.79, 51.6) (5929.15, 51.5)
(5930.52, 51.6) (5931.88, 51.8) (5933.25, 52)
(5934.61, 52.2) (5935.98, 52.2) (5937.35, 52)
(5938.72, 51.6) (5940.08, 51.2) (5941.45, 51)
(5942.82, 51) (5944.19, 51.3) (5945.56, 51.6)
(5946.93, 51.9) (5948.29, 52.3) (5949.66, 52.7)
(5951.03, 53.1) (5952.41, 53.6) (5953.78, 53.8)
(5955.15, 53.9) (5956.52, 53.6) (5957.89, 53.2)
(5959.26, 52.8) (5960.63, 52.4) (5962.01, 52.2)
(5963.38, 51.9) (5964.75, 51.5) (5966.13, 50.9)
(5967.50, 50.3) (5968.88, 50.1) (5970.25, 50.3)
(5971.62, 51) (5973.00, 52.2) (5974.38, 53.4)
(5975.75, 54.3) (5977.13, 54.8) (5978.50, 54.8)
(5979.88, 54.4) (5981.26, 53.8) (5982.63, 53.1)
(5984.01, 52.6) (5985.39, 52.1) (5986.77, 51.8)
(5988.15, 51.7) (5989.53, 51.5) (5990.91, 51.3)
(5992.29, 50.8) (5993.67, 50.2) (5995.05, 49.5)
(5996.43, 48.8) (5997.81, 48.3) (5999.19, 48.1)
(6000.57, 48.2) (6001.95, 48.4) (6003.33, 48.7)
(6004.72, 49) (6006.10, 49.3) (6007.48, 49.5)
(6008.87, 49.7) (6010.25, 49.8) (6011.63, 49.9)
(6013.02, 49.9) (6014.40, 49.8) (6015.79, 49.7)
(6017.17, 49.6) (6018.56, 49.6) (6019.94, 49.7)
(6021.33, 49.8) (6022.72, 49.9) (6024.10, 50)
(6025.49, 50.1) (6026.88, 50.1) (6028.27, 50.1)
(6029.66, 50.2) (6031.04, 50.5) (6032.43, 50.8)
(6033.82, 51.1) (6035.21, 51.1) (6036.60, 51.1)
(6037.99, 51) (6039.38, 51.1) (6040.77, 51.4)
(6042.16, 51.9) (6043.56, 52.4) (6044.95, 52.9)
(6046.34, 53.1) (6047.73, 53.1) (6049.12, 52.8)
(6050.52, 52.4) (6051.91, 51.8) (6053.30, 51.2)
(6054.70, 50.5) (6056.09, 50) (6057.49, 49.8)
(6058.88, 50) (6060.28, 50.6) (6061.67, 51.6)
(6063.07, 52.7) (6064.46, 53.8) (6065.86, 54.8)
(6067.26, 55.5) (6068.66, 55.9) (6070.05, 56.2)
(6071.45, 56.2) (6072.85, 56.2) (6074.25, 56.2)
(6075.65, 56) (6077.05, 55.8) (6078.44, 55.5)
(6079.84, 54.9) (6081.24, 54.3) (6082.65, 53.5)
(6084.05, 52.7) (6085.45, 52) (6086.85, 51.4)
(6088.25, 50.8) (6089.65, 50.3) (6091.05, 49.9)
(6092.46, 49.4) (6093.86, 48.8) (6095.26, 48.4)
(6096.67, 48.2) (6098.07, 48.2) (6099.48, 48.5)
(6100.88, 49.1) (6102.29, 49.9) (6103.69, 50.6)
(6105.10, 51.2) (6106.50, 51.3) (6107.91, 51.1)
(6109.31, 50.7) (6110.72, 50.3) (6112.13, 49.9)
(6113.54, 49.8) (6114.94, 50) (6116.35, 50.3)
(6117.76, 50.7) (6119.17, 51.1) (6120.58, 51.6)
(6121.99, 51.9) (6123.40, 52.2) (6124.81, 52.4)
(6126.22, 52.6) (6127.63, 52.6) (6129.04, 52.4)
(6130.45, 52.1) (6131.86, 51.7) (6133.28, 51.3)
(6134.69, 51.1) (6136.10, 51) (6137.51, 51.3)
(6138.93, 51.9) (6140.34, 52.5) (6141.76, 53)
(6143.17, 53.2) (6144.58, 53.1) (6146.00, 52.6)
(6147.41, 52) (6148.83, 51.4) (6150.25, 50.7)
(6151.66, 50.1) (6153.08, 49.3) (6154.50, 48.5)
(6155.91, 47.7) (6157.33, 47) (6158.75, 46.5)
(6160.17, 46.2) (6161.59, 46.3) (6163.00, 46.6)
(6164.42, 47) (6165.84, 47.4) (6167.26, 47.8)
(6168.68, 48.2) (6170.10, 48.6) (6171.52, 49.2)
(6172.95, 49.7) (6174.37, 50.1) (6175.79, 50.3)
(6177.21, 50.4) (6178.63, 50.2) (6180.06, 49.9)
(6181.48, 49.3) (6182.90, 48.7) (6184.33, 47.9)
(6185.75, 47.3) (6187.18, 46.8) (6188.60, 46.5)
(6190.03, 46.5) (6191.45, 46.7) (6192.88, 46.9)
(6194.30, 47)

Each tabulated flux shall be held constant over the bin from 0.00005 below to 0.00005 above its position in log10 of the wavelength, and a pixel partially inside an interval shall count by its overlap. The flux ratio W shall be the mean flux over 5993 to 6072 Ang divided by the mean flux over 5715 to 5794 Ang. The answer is 0.63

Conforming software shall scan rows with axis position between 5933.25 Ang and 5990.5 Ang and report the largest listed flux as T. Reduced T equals 54.8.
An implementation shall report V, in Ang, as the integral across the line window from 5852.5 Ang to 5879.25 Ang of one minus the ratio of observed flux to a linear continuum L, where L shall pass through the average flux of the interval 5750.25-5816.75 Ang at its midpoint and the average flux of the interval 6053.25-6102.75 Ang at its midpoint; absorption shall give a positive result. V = 6.5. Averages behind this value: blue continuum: 84.3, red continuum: 52.2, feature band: 57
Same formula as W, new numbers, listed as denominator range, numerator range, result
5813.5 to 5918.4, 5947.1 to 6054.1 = 0.89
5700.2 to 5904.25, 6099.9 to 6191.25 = 0.73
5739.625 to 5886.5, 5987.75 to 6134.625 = 0.72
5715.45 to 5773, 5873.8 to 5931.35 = 0.73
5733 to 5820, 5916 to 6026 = 0.64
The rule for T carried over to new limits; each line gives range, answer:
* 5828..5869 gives 60.9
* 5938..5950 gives 52.7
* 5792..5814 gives 80.3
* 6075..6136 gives 56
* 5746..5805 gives 102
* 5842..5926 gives 58.5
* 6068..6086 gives 56.2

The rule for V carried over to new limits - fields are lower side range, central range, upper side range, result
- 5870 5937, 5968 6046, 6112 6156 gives 3.6 Ang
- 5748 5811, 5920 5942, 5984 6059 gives 4.1 Ang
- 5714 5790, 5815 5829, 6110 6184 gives 2.0 Ang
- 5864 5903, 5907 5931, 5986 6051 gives 1.0 Ang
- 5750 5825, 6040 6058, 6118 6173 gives 2.2 Ang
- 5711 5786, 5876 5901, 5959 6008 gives 2.2 Ang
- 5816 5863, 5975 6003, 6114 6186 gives 1.9 Ang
